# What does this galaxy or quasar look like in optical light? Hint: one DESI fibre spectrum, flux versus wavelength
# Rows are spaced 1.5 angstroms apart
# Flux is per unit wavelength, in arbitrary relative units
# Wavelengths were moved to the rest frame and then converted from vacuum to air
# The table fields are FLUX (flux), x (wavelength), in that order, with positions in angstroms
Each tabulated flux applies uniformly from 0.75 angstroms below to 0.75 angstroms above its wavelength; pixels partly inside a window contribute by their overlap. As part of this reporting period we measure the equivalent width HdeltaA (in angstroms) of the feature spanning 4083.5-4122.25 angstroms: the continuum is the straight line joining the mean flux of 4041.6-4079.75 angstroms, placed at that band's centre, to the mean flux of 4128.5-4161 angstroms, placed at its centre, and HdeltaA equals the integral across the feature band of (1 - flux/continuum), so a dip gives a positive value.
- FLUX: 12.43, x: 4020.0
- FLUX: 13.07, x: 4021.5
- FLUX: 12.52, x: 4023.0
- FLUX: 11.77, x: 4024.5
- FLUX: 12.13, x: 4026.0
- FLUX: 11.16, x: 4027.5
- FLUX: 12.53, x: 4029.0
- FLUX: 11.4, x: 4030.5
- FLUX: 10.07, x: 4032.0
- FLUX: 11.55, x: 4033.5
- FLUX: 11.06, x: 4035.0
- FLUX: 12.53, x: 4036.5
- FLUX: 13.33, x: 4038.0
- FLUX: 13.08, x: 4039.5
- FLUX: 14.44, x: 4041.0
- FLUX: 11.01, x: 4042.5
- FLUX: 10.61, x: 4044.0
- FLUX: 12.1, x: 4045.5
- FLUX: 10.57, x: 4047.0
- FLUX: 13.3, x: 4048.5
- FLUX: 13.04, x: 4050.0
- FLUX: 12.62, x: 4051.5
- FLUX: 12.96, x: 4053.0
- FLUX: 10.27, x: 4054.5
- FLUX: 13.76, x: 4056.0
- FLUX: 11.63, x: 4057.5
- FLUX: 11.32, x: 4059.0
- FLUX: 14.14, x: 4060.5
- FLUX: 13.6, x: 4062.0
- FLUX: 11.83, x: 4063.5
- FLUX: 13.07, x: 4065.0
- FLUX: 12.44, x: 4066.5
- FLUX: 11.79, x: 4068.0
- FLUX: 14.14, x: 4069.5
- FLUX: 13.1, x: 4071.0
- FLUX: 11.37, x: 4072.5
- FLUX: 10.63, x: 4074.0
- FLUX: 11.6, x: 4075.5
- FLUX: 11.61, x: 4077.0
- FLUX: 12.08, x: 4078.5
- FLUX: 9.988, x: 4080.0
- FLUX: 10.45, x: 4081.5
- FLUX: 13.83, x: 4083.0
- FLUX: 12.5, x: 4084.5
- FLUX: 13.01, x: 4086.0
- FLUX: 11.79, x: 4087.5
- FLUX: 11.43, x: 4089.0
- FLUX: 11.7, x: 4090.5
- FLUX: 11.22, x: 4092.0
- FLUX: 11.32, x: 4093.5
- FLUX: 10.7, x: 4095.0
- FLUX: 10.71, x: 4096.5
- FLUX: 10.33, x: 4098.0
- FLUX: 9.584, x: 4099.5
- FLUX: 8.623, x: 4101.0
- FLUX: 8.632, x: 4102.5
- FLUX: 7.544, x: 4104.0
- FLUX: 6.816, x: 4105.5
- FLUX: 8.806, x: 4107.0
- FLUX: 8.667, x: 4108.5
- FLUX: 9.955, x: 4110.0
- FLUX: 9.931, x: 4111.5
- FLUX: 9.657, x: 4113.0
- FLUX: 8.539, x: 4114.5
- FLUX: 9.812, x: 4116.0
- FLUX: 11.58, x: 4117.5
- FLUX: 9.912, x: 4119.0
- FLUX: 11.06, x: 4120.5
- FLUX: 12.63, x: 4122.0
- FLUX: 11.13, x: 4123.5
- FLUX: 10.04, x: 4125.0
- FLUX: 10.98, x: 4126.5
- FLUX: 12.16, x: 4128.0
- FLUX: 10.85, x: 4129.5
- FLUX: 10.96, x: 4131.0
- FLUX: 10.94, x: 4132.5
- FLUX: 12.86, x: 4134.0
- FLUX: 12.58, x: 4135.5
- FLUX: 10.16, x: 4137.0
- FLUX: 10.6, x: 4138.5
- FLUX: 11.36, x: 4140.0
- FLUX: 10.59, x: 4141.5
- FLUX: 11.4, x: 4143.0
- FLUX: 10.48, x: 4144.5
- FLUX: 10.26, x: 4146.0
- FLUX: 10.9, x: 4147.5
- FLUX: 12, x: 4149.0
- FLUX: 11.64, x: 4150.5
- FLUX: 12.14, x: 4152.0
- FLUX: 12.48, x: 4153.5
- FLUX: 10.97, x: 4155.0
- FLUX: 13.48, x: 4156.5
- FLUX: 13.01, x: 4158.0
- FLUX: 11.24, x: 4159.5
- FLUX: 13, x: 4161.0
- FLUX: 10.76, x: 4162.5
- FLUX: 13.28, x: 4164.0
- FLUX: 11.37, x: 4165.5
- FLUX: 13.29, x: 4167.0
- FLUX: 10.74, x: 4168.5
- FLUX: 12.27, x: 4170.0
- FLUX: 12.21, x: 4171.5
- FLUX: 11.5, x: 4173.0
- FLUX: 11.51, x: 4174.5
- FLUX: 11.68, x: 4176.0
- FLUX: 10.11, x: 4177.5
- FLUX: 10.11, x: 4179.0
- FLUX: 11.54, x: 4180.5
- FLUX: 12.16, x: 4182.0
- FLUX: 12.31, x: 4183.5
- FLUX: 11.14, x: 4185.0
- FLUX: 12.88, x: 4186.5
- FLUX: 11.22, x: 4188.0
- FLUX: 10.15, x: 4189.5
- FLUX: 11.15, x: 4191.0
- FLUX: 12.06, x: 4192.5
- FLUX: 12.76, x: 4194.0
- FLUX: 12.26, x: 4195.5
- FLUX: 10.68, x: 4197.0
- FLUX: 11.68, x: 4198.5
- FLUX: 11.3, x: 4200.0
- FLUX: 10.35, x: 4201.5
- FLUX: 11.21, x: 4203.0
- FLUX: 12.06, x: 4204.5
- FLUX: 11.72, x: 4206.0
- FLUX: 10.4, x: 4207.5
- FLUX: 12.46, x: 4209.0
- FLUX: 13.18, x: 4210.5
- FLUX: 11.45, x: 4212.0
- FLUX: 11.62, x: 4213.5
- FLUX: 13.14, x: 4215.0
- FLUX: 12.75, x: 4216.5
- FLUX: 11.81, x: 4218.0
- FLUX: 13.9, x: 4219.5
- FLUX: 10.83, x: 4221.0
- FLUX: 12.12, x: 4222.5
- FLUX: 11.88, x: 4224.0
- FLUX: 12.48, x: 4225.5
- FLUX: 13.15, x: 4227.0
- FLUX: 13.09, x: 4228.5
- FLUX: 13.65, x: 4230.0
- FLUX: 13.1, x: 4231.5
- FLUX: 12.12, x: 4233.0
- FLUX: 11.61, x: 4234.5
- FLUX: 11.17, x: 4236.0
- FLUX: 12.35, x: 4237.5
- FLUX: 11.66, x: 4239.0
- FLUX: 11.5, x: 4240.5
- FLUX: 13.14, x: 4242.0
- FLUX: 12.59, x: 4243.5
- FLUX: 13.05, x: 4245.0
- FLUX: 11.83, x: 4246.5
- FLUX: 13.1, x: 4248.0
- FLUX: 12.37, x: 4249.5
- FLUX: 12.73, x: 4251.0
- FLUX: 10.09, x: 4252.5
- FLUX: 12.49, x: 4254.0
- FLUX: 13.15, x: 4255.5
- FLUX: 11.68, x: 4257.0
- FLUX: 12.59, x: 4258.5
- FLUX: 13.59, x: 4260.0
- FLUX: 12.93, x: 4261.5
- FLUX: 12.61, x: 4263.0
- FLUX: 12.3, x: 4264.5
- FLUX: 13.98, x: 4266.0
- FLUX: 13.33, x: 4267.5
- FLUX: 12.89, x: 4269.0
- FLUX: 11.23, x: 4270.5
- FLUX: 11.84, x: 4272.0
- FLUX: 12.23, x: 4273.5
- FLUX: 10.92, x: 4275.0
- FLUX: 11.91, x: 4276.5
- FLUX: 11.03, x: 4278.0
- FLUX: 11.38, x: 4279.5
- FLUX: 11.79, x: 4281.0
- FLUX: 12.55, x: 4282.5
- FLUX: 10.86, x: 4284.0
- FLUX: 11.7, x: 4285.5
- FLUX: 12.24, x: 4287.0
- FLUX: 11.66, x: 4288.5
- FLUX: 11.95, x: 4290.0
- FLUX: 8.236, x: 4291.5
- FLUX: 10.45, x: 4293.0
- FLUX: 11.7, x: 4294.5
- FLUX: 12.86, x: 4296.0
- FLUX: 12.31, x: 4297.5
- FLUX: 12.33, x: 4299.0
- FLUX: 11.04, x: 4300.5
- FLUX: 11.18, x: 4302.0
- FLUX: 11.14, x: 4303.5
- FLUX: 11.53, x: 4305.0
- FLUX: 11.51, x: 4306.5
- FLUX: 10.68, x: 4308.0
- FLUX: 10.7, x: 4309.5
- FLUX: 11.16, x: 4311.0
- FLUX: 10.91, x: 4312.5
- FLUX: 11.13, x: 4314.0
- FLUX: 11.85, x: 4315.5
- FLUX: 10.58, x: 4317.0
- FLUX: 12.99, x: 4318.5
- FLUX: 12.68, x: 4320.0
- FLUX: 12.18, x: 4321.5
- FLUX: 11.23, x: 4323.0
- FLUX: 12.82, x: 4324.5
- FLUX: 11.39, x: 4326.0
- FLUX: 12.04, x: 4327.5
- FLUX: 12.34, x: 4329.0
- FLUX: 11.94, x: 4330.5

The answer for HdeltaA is 5.2 angstroms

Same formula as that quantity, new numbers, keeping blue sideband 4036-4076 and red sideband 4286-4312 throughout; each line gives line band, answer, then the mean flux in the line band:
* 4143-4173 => 0.24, 11.8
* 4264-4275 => -0.94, 12.4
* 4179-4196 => 0.16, 11.7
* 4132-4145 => 0.85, 11.2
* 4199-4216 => -0.01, 11.7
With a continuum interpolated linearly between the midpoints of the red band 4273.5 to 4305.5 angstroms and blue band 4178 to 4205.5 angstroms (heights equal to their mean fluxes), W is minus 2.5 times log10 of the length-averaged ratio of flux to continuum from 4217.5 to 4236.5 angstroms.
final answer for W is -0.08 mag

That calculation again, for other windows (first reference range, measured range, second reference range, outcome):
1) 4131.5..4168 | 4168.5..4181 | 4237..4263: 0.05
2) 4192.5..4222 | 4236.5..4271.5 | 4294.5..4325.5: -0.06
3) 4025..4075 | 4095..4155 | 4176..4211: 0.13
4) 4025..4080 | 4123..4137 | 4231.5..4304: 0.07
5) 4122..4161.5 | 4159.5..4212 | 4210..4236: 0.03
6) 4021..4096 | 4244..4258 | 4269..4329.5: -0.06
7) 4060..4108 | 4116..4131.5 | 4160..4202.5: 0.03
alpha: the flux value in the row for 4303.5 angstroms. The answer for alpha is 11.14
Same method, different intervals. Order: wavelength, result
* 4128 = 12.16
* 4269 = 12.89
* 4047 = 10.57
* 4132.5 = 10.94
